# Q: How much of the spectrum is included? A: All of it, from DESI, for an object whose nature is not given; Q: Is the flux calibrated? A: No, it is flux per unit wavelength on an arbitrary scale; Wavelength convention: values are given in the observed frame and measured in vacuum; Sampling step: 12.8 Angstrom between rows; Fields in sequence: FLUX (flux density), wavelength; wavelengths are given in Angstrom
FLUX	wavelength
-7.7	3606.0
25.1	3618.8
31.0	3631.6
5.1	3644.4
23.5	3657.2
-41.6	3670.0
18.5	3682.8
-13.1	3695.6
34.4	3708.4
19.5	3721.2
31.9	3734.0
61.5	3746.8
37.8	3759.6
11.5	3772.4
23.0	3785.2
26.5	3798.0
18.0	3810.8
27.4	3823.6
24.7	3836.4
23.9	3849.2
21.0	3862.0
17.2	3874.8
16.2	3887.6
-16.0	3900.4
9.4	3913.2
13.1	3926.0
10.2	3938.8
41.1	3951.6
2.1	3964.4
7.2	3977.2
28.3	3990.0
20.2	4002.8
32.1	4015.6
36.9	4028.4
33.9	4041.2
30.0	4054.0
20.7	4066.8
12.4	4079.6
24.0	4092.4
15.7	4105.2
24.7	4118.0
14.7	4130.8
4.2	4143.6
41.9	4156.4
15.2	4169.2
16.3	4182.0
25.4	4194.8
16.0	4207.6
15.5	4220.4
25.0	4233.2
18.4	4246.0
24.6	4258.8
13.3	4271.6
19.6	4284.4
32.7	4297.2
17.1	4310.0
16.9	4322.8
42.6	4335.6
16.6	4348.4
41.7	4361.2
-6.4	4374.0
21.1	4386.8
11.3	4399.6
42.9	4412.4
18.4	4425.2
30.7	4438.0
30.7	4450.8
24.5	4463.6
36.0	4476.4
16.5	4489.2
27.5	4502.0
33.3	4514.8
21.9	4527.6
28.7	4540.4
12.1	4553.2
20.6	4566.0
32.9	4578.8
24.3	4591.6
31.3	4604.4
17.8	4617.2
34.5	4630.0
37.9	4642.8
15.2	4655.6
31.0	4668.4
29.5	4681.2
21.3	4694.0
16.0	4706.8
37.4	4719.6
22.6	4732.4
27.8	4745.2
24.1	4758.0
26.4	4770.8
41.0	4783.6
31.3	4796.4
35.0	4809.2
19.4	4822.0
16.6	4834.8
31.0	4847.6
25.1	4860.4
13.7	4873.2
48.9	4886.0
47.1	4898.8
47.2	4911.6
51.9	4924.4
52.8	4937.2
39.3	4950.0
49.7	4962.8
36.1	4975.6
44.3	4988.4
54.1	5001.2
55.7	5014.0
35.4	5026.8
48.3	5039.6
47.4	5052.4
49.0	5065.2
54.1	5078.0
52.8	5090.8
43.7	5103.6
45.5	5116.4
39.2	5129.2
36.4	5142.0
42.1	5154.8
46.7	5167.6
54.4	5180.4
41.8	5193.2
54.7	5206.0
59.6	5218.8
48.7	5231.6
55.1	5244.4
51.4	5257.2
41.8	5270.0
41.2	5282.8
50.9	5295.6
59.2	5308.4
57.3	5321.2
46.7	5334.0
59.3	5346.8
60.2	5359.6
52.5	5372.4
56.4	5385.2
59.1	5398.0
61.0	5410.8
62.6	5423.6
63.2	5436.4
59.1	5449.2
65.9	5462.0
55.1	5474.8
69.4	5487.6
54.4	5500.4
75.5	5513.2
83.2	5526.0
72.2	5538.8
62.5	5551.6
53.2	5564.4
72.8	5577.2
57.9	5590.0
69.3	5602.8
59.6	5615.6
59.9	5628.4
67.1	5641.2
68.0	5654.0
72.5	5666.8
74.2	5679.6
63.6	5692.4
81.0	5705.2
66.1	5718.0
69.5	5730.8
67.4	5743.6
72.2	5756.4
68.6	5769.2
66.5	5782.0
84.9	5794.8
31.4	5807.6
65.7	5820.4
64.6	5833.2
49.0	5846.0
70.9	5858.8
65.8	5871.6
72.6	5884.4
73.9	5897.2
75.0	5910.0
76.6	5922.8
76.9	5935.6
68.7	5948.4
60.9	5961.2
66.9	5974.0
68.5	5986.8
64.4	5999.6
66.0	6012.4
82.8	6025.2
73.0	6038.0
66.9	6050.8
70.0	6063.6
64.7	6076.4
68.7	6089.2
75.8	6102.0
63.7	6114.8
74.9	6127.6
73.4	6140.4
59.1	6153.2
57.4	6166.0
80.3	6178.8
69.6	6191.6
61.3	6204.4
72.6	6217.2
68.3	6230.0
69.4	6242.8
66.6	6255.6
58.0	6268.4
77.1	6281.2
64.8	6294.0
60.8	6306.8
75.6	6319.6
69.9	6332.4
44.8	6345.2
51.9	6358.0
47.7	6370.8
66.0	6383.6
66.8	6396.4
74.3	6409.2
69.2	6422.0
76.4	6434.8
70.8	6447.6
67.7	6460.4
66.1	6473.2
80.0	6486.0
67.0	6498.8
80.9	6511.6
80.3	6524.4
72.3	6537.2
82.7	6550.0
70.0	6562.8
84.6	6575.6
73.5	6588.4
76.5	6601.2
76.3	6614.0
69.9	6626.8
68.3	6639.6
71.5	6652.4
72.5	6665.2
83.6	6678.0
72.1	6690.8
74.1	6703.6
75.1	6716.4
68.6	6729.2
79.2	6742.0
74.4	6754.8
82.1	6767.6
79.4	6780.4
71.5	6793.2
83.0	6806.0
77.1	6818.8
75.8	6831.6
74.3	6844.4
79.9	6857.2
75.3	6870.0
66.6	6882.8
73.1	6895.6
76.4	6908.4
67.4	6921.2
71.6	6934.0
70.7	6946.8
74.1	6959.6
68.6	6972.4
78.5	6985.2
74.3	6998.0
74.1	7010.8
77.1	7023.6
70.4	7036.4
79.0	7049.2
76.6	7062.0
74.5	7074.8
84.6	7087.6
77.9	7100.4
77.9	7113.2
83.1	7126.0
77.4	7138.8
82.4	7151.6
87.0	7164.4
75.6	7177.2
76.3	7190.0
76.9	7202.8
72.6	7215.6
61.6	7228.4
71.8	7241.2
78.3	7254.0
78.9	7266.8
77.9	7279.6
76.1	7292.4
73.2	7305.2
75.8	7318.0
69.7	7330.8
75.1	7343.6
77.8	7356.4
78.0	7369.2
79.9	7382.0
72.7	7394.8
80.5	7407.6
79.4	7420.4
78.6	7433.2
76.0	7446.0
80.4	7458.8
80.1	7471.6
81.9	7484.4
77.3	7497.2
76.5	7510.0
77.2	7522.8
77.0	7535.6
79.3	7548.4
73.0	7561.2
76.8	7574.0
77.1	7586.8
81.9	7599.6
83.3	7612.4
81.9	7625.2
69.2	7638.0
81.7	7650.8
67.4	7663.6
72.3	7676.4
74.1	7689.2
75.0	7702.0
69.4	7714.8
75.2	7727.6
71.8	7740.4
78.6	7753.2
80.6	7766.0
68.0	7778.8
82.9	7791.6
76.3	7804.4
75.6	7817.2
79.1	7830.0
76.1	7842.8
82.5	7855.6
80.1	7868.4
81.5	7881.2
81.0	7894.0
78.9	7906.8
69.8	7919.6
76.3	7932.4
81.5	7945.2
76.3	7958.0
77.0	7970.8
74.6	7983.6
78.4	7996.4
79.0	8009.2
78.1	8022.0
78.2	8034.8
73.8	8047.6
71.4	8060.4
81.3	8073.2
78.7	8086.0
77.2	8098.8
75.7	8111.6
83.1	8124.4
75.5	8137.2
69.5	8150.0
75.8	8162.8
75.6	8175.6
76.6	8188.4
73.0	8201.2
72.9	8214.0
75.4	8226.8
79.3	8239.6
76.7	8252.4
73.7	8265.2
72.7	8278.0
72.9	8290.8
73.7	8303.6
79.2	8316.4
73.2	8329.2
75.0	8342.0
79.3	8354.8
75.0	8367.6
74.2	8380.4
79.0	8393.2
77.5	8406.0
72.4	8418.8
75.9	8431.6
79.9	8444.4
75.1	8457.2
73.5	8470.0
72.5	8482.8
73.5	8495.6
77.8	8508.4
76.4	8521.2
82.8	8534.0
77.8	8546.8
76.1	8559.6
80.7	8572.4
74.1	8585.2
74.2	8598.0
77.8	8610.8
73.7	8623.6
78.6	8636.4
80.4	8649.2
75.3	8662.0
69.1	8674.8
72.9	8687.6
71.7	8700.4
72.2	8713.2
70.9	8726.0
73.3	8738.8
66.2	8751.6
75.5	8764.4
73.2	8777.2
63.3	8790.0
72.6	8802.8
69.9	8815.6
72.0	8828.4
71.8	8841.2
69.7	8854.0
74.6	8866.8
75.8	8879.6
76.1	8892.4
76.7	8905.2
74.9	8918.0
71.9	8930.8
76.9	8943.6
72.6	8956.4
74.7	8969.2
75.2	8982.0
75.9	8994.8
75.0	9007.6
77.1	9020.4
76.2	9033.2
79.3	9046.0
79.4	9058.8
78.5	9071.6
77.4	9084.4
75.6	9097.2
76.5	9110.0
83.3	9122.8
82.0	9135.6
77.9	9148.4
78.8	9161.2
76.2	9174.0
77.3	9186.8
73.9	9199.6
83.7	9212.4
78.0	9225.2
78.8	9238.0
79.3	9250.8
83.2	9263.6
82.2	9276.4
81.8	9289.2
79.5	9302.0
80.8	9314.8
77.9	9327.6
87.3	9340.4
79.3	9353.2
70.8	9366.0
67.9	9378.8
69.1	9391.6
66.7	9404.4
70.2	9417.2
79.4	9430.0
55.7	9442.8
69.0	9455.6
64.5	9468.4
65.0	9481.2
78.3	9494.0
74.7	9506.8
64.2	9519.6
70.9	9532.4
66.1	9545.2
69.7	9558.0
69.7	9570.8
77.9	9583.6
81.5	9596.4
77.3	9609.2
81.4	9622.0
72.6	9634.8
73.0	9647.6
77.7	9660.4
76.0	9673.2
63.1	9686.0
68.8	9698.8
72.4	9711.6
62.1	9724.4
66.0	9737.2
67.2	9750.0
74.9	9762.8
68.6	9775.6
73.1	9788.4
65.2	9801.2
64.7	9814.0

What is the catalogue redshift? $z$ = 0.227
